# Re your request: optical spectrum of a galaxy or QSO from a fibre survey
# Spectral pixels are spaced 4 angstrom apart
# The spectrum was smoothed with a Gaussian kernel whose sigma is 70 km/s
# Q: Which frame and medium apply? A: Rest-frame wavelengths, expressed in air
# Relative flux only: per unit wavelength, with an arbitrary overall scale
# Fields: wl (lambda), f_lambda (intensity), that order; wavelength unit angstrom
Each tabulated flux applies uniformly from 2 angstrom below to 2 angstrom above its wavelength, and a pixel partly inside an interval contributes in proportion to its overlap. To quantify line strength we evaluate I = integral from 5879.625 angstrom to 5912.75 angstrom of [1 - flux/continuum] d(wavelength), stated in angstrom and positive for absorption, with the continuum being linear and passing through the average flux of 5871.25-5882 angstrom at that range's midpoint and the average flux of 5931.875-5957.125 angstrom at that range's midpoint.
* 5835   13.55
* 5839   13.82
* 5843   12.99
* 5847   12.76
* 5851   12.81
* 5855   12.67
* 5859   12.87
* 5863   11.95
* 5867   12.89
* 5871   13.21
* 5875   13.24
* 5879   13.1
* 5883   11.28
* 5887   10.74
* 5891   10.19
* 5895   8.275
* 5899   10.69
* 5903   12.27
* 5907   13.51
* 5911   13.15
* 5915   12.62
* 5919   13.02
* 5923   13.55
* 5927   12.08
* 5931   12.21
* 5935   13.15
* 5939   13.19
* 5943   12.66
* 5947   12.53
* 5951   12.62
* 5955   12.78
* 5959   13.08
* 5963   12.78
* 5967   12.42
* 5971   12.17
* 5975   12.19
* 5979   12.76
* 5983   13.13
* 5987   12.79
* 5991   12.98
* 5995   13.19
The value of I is 4.1 angstrom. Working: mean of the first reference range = 13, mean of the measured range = 11.3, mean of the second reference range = 12.8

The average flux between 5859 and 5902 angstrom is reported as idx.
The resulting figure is 11.6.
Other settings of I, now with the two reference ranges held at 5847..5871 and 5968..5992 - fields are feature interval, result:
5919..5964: -0.47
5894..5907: 1.67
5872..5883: -0.12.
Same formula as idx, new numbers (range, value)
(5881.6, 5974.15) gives 12.2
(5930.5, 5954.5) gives 12.8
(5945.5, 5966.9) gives 12.7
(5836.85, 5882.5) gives 12.9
